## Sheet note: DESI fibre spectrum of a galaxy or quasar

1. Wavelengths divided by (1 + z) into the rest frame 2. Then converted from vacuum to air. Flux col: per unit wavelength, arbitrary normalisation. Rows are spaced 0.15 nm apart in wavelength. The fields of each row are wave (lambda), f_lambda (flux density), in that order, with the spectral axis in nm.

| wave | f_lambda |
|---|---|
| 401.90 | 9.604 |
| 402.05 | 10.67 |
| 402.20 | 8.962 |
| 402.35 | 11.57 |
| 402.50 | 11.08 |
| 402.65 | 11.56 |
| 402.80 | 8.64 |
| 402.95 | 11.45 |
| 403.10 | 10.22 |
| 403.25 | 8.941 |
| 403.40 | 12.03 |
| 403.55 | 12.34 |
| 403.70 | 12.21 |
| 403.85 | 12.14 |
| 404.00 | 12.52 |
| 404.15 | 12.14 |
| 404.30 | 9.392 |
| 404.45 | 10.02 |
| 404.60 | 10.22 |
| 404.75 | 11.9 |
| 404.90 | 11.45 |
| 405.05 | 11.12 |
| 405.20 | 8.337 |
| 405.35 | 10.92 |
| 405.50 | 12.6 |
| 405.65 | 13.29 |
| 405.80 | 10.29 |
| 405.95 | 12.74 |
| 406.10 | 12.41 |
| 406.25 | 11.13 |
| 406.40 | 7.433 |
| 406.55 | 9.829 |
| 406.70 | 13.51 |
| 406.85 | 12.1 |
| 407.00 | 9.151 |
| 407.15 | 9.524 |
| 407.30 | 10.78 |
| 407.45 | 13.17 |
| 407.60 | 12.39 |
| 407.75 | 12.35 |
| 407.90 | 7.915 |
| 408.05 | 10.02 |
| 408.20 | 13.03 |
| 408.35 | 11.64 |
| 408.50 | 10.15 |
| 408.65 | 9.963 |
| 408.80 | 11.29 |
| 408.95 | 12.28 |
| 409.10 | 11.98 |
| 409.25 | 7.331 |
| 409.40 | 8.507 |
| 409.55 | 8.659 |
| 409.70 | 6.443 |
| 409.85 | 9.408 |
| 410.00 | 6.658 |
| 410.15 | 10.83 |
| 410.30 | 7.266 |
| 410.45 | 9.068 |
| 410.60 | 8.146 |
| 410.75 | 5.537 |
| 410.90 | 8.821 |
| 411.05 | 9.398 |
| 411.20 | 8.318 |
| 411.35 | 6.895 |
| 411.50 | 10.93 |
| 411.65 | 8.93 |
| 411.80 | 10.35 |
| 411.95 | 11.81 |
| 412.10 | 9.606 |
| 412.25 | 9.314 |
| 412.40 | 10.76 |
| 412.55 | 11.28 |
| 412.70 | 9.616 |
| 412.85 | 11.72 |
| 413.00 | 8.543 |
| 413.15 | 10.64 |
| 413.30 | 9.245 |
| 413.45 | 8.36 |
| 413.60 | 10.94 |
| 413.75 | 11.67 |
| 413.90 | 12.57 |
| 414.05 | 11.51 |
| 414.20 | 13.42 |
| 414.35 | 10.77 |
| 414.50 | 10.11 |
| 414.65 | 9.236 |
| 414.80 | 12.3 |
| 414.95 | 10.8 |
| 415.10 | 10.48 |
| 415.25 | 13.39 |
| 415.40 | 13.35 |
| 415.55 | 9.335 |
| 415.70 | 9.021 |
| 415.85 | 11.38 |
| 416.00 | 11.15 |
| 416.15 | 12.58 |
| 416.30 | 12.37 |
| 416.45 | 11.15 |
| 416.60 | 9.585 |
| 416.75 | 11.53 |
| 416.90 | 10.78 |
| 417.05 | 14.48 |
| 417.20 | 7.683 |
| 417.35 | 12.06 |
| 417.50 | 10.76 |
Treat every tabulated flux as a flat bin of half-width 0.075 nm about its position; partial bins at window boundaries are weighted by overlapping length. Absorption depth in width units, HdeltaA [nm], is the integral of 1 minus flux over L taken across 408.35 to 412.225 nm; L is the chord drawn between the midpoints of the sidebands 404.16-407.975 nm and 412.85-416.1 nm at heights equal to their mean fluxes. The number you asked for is 0.619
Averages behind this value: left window 11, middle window 9.19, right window 10.9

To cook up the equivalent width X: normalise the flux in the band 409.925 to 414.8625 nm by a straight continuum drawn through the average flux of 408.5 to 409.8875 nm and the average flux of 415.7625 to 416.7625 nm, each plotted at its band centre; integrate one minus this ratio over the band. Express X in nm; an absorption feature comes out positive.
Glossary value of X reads 0.275 nm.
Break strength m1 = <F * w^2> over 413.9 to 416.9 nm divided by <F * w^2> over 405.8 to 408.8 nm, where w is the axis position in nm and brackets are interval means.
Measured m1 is 1.06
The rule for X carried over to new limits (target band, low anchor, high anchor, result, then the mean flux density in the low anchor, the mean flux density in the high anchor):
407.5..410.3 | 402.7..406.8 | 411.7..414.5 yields 0.22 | 11.1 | 10.6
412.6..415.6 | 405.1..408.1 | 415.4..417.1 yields 0.08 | 11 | 11.3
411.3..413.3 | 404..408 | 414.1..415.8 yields 0.19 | 11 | 11.1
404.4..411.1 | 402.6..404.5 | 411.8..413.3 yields 0.29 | 11.1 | 10.3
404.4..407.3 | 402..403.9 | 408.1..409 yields 0.04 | 10.9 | 11.3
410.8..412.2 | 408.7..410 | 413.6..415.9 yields 0.10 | 9.33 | 11.3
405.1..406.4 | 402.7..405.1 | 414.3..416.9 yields -0.02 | 11.1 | 11.1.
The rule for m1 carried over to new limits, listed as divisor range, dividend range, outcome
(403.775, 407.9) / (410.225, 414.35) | 0.91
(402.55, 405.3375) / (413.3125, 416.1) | 1.07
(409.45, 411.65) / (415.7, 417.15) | 1.41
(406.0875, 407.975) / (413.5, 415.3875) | 1.09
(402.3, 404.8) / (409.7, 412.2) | 0.83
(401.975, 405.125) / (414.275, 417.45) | 1.08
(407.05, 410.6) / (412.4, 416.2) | 1.12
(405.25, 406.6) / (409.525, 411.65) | 0.76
